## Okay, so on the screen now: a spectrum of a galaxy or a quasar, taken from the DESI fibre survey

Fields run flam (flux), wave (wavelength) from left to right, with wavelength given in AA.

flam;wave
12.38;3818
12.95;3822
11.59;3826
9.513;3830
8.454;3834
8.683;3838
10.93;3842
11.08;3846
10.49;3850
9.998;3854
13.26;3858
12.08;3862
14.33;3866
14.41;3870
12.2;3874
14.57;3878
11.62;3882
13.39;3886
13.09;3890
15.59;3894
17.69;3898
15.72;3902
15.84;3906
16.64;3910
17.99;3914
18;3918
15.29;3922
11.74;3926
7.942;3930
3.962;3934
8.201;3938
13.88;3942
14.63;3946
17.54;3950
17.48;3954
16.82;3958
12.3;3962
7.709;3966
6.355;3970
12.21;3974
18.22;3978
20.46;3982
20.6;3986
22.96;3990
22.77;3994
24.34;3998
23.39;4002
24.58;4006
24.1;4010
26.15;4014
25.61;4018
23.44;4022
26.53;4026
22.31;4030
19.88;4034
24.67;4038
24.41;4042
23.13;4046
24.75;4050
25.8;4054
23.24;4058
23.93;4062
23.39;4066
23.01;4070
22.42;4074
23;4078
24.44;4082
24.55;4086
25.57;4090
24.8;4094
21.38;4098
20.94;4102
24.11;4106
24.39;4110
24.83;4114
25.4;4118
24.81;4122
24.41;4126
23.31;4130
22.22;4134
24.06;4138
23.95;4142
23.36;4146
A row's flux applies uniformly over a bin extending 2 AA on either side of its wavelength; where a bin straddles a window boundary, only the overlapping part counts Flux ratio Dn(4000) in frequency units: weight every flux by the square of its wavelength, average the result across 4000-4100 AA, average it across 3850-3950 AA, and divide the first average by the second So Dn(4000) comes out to 1.92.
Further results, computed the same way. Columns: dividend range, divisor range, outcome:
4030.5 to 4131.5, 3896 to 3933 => 1.74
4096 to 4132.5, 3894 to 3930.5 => 1.69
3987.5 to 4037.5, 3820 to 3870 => 2.31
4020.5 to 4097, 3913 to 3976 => 2.01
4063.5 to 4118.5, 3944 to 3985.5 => 1.73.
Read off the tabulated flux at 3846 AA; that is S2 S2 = 11.08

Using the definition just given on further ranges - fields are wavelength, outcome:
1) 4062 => 23.93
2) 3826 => 11.59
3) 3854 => 9.998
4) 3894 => 15.59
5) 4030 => 22.31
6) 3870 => 14.41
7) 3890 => 13.09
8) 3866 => 14.33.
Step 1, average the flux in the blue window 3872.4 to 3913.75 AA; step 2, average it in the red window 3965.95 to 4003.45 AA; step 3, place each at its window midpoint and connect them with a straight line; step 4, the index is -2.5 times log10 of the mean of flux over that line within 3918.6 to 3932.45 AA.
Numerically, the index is 0.31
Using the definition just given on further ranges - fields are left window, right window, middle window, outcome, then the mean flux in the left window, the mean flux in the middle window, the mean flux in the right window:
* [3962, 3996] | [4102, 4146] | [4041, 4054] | -0.22 mag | 16.2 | 24.3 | 24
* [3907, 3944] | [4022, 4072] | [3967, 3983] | 0.27 mag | 12.7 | 13.5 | 23.7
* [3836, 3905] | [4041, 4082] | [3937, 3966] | 0.23 mag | 12.9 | 14.2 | 23.7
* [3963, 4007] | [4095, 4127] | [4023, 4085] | -0.12 mag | 18.2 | 23.7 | 23.8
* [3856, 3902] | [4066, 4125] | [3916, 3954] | 0.29 mag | 13.9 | 12.6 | 23.8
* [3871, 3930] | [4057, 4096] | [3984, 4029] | -0.19 mag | 14.7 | 24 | 23.9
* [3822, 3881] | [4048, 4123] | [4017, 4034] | -0.15 mag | 11.6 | 23.9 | 23.9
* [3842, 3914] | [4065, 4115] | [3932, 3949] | 0.49 mag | 13.7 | 10.6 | 23.6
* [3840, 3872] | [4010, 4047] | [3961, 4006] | 0.19 mag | 12.1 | 17.8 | 24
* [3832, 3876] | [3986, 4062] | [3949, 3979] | 0.41 mag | 11.4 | 13.3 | 23.9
